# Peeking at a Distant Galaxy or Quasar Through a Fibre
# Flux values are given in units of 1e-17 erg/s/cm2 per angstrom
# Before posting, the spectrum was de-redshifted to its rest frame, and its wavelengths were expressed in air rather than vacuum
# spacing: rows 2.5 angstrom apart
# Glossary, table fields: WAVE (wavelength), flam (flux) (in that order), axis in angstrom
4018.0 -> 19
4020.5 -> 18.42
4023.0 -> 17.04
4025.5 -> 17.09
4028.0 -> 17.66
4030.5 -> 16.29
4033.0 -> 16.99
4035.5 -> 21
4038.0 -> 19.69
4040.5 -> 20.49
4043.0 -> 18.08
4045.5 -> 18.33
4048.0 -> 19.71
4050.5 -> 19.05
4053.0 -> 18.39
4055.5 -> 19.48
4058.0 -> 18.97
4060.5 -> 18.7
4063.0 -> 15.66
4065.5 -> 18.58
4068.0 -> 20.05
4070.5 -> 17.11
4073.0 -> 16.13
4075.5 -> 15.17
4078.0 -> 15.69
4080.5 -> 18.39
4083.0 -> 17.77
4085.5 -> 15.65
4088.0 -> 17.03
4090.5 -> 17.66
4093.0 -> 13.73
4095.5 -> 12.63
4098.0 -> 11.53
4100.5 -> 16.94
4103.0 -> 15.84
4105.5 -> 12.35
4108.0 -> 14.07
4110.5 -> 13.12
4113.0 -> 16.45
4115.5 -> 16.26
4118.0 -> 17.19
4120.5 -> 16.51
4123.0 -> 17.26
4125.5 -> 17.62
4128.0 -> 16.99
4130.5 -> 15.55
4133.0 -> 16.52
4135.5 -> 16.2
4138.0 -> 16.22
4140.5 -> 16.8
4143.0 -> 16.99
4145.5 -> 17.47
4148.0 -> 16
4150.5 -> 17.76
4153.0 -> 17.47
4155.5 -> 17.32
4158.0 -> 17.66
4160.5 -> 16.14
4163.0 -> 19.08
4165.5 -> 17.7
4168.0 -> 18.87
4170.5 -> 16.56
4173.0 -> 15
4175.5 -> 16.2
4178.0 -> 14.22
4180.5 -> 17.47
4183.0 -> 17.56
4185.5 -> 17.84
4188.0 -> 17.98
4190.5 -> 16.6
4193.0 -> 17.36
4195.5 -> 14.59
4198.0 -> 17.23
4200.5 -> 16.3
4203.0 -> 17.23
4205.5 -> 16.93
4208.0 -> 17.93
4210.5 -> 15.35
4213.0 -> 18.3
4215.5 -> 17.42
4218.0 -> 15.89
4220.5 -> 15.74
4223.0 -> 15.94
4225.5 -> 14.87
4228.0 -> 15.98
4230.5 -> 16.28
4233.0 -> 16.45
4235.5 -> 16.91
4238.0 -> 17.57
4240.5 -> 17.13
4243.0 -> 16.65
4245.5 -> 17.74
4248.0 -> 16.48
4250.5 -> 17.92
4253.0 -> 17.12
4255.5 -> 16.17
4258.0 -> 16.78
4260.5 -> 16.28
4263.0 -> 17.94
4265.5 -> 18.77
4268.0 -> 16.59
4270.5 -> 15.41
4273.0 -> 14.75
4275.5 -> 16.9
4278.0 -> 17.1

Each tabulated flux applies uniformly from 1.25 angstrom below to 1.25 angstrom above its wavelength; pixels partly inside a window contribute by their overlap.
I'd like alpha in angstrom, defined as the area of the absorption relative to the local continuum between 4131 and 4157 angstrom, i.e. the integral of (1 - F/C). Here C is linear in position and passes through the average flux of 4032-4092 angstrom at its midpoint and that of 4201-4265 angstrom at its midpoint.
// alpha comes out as 0.9 angstrom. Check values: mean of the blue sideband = 18.1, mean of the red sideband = 16.8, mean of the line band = 16.8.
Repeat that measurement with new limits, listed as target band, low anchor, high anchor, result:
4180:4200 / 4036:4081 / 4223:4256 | 0.1 angstrom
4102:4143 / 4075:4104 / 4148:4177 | 1.0 angstrom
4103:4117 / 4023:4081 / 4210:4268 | 2.4 angstrom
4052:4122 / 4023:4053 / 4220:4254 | 6.7 angstrom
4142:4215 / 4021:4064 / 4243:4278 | 1.8 angstrom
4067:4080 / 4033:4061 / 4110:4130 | 1.0 angstrom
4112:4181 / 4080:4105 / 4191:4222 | -3.3 angstrom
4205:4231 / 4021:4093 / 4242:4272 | 1.1 angstrom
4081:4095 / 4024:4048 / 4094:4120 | -0.5 angstrom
